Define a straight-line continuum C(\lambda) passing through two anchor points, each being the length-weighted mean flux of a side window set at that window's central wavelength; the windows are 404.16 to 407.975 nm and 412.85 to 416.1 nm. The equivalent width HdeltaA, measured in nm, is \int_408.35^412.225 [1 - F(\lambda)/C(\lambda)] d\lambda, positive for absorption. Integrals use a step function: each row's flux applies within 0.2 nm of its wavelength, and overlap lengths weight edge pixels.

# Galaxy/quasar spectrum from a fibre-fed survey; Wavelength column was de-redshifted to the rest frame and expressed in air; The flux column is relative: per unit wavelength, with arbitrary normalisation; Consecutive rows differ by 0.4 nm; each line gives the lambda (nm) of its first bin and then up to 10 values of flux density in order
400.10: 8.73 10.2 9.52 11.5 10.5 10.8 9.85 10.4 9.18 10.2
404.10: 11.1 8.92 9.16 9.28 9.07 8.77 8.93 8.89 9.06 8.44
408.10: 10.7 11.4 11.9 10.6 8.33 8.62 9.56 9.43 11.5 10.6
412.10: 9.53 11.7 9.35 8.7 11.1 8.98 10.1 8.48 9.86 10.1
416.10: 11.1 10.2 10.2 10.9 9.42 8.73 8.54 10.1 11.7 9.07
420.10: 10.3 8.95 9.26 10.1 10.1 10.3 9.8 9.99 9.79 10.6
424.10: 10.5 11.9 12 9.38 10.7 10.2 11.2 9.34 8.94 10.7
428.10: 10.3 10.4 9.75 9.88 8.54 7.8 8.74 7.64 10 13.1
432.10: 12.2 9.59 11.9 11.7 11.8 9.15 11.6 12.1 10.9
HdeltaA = -0.32 nm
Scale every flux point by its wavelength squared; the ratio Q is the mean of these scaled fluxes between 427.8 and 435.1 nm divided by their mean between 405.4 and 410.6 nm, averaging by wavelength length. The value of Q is 1.2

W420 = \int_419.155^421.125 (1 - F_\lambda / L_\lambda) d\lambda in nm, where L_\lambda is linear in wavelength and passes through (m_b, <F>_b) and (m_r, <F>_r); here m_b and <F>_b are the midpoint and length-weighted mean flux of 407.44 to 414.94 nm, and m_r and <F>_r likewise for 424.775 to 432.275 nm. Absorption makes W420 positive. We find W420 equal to 0.04 nm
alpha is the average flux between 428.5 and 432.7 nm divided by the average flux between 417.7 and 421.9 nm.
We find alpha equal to 1.0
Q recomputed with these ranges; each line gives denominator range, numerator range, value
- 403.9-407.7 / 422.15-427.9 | 1.24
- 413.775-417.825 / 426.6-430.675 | 1.01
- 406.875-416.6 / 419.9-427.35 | 1.09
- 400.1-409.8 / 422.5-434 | 1.17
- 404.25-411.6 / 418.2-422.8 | 1.09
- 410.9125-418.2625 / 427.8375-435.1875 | 1.12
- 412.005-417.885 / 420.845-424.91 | 1.08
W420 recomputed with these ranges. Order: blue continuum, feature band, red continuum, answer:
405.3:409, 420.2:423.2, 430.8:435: 0.175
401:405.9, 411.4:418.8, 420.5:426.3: 0.195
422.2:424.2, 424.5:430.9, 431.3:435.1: 0.489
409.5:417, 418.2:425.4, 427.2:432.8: -0.184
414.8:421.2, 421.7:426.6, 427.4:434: -0.235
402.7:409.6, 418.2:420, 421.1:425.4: 0.079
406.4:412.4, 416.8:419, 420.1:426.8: 0.113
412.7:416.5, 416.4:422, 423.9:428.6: 0.122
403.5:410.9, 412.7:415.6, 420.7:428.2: 0.100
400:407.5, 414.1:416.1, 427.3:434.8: 0.043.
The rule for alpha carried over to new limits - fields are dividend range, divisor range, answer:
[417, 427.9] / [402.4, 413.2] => 1.03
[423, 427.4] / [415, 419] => 1.06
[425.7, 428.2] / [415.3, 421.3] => 1.03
